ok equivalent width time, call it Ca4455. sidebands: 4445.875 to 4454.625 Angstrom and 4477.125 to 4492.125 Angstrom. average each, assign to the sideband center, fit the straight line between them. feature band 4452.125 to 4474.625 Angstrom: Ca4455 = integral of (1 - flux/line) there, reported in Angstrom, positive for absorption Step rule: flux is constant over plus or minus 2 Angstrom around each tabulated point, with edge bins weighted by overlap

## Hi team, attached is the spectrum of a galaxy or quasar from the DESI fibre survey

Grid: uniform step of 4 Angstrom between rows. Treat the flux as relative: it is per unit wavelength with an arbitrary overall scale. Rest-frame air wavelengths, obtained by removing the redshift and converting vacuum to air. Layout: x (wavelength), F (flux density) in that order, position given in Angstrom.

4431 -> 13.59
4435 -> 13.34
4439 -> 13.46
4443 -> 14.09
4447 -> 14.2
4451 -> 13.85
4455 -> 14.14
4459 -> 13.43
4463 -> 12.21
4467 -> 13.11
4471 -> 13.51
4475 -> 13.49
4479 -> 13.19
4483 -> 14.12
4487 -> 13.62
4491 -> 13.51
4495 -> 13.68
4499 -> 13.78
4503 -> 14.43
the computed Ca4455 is 0.9 Angstrom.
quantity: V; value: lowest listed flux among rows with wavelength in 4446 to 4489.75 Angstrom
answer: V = 12.21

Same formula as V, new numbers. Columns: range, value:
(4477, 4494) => 13.19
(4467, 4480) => 13.11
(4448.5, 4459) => 13.43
